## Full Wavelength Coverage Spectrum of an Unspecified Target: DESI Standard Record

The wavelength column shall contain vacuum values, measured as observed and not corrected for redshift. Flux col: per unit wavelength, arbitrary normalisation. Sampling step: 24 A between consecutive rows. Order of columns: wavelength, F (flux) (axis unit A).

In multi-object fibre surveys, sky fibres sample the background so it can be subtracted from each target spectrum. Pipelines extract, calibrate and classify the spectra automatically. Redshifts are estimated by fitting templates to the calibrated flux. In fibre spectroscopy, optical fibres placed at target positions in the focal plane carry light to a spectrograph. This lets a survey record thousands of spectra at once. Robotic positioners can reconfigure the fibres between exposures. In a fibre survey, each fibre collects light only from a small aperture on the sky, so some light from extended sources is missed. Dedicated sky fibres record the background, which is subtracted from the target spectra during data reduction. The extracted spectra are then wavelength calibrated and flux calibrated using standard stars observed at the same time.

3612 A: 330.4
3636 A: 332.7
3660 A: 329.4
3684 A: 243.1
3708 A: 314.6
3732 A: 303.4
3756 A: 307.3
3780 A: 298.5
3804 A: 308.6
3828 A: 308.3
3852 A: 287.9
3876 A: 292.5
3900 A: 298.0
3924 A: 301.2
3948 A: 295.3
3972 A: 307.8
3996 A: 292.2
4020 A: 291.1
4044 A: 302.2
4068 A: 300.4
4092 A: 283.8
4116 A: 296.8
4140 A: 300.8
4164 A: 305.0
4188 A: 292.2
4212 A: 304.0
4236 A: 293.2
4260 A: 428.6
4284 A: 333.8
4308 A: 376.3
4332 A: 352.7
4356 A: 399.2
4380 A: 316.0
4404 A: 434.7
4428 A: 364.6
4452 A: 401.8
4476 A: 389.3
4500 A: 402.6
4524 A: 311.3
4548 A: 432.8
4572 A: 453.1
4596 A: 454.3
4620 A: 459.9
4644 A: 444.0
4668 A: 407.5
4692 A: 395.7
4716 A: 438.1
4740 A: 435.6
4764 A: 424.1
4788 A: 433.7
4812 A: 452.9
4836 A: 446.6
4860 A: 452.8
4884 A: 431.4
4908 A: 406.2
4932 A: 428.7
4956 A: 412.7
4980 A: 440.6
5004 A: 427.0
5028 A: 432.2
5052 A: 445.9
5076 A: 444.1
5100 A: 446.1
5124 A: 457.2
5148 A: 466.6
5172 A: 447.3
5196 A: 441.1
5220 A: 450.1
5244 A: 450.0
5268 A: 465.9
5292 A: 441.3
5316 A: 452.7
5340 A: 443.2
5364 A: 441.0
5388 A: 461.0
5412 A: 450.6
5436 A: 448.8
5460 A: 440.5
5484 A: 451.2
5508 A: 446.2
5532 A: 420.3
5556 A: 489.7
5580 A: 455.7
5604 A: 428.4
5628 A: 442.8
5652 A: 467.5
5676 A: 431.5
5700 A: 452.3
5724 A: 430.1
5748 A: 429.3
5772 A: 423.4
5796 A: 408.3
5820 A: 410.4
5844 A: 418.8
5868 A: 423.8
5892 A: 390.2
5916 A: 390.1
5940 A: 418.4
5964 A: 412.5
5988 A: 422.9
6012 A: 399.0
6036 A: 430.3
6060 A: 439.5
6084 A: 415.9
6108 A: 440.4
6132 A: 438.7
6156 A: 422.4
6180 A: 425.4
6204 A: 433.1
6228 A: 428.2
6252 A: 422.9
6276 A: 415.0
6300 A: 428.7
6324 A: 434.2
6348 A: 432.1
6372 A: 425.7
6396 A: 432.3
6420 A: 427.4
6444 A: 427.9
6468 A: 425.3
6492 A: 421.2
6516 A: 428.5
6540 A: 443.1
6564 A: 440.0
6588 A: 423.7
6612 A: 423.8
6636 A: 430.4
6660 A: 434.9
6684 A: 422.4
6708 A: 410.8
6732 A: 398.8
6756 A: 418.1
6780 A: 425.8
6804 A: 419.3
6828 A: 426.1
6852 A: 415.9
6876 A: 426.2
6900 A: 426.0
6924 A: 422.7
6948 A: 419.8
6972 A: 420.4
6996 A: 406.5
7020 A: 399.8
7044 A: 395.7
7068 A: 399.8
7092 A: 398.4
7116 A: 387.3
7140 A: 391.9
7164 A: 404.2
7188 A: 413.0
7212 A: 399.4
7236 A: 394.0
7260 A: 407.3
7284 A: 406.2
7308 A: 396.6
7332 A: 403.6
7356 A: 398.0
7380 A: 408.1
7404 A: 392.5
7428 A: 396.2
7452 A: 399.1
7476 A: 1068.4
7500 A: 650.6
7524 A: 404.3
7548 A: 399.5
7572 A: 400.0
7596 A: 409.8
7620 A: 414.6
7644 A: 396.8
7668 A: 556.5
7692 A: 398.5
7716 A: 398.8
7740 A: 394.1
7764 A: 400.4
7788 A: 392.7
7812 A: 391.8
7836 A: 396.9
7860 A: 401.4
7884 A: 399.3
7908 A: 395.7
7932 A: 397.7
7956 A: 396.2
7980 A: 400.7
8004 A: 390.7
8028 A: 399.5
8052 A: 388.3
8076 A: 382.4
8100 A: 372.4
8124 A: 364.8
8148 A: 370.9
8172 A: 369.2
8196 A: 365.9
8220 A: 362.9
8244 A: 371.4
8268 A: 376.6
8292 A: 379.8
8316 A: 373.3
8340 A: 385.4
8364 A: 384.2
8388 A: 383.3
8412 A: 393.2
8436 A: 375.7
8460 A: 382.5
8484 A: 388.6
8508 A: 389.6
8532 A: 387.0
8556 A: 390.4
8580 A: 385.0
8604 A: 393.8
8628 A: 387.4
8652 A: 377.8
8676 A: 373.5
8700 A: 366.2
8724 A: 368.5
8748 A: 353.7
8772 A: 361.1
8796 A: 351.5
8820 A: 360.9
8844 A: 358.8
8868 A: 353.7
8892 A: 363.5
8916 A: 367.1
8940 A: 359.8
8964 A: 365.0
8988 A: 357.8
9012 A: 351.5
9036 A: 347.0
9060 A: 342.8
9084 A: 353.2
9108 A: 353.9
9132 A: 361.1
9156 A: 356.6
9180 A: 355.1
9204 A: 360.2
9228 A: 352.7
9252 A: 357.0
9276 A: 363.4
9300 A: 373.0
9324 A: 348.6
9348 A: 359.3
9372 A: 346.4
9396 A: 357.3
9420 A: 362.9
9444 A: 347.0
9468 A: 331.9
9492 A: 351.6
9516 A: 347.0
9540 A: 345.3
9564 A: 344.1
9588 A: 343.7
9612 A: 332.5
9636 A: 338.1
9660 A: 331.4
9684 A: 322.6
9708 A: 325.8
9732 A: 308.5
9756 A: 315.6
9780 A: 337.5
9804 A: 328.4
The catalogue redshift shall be 0.14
